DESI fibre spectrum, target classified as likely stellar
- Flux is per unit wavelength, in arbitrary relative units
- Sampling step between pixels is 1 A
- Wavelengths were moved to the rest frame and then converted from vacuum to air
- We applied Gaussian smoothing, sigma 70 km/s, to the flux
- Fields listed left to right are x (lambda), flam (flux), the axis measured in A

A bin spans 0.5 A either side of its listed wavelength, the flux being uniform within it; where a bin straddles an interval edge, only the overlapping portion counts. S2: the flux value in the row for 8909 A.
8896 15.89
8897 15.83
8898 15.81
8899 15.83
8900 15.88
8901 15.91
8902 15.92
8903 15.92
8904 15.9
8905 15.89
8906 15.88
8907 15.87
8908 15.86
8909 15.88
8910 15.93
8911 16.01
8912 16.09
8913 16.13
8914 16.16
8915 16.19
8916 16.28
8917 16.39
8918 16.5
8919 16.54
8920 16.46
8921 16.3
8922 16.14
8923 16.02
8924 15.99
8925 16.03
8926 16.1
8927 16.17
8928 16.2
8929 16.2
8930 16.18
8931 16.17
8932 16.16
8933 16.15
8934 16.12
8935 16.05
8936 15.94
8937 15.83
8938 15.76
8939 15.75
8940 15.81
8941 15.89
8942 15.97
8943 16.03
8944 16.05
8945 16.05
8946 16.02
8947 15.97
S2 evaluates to 15.88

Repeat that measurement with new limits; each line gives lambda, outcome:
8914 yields 16.16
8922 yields 16.14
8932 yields 16.16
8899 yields 15.83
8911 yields 16.01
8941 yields 15.89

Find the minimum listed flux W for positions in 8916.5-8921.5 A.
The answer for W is 16.3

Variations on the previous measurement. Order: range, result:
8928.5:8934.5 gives 16.12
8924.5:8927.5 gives 16.03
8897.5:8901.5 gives 15.81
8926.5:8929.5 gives 16.17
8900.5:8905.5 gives 15.89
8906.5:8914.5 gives 15.86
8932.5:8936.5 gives 15.94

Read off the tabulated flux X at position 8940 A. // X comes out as 15.81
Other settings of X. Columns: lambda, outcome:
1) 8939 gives 15.75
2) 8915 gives 16.19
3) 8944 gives 16.05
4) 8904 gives 15.9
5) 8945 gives 16.05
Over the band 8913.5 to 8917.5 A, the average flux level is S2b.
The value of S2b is 16.3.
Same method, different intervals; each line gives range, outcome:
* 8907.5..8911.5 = 15.9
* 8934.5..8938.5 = 15.9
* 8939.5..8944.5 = 15.9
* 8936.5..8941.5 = 15.8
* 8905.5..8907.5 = 15.9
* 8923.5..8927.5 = 16.1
